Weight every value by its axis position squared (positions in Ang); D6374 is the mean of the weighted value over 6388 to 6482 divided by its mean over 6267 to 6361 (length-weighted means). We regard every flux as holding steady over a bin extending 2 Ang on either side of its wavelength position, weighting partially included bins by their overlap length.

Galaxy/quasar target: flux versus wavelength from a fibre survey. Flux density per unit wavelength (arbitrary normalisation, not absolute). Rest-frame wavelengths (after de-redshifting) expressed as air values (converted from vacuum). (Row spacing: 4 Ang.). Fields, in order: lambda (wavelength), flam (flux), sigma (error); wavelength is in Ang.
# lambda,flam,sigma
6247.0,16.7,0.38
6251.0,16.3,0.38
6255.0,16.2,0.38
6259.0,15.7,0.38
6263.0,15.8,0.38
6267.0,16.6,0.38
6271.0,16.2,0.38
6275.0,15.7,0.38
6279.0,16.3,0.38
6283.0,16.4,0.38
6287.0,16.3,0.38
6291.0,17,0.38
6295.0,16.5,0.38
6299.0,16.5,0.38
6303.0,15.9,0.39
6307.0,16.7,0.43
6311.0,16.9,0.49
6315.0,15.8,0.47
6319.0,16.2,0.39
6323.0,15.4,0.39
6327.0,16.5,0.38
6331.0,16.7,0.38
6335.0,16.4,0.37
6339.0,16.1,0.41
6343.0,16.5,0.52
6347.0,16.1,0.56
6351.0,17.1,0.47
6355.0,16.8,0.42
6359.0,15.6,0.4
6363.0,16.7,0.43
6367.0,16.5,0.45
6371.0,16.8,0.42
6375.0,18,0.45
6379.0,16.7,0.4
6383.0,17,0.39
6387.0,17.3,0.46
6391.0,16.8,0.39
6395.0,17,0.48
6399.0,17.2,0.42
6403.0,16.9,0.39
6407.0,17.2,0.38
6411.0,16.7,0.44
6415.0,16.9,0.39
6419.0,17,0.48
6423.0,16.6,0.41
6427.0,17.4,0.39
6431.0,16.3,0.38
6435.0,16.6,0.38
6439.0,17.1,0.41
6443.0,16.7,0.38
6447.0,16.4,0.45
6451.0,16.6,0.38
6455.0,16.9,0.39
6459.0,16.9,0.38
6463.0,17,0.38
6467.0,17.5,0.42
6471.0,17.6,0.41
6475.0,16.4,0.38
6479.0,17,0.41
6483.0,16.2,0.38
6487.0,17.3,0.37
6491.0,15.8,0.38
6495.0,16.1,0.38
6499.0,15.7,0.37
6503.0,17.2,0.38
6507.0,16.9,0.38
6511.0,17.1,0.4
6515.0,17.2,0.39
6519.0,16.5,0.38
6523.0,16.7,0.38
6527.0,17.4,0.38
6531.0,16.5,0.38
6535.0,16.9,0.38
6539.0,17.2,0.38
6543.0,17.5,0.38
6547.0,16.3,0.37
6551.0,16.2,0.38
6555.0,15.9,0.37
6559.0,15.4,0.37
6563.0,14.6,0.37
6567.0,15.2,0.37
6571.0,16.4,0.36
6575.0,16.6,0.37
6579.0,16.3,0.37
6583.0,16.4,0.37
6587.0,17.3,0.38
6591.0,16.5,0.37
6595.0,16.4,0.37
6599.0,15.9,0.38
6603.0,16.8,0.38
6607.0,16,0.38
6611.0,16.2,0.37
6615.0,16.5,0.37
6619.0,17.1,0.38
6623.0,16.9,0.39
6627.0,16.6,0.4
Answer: 1.07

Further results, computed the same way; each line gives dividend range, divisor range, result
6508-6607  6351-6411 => 1.03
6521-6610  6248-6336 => 1.10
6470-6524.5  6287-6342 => 1.08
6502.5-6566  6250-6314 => 1.10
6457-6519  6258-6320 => 1.10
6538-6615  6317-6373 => 1.07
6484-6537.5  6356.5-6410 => 1.03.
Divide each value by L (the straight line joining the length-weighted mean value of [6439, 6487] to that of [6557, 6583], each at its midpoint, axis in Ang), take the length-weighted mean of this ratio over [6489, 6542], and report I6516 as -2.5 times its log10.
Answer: -0.03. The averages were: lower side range 16.9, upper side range 15.8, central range 16.7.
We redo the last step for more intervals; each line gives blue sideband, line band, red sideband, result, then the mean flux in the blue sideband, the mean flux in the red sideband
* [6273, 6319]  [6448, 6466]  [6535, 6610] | -0.036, 16.4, 16.3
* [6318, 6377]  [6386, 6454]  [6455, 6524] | -0.014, 16.5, 16.8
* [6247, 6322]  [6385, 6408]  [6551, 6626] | -0.052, 16.3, 16.2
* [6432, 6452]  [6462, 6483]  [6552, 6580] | -0.037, 16.7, 15.8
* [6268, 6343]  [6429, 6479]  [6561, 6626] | -0.034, 16.3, 16.3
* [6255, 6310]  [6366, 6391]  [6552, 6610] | -0.053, 16.3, 16.1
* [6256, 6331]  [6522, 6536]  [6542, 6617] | -0.044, 16.3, 16.2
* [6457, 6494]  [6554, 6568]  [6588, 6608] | 0.088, 16.8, 16.4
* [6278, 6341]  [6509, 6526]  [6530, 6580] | -0.043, 16.4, 16.2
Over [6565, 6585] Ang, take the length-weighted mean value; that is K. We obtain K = 16.2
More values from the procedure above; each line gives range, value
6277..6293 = 16.5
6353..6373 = 16.5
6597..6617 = 16.3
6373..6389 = 17.2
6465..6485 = 16.9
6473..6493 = 16.5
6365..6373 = 16.6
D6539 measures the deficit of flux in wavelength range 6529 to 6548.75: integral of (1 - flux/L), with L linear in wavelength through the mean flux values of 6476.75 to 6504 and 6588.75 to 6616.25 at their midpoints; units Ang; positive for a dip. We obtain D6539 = -0.6 Ang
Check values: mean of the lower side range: 16.4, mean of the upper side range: 16.3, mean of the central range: 16.9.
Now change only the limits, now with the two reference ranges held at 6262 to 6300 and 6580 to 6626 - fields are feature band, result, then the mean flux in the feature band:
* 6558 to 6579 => 1.0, 15.7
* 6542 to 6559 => 0.2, 16.3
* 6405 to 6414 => -0.3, 16.9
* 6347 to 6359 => -0.1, 16.6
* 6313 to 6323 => 0.3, 15.9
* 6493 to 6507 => 0.1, 16.4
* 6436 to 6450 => -0.2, 16.7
